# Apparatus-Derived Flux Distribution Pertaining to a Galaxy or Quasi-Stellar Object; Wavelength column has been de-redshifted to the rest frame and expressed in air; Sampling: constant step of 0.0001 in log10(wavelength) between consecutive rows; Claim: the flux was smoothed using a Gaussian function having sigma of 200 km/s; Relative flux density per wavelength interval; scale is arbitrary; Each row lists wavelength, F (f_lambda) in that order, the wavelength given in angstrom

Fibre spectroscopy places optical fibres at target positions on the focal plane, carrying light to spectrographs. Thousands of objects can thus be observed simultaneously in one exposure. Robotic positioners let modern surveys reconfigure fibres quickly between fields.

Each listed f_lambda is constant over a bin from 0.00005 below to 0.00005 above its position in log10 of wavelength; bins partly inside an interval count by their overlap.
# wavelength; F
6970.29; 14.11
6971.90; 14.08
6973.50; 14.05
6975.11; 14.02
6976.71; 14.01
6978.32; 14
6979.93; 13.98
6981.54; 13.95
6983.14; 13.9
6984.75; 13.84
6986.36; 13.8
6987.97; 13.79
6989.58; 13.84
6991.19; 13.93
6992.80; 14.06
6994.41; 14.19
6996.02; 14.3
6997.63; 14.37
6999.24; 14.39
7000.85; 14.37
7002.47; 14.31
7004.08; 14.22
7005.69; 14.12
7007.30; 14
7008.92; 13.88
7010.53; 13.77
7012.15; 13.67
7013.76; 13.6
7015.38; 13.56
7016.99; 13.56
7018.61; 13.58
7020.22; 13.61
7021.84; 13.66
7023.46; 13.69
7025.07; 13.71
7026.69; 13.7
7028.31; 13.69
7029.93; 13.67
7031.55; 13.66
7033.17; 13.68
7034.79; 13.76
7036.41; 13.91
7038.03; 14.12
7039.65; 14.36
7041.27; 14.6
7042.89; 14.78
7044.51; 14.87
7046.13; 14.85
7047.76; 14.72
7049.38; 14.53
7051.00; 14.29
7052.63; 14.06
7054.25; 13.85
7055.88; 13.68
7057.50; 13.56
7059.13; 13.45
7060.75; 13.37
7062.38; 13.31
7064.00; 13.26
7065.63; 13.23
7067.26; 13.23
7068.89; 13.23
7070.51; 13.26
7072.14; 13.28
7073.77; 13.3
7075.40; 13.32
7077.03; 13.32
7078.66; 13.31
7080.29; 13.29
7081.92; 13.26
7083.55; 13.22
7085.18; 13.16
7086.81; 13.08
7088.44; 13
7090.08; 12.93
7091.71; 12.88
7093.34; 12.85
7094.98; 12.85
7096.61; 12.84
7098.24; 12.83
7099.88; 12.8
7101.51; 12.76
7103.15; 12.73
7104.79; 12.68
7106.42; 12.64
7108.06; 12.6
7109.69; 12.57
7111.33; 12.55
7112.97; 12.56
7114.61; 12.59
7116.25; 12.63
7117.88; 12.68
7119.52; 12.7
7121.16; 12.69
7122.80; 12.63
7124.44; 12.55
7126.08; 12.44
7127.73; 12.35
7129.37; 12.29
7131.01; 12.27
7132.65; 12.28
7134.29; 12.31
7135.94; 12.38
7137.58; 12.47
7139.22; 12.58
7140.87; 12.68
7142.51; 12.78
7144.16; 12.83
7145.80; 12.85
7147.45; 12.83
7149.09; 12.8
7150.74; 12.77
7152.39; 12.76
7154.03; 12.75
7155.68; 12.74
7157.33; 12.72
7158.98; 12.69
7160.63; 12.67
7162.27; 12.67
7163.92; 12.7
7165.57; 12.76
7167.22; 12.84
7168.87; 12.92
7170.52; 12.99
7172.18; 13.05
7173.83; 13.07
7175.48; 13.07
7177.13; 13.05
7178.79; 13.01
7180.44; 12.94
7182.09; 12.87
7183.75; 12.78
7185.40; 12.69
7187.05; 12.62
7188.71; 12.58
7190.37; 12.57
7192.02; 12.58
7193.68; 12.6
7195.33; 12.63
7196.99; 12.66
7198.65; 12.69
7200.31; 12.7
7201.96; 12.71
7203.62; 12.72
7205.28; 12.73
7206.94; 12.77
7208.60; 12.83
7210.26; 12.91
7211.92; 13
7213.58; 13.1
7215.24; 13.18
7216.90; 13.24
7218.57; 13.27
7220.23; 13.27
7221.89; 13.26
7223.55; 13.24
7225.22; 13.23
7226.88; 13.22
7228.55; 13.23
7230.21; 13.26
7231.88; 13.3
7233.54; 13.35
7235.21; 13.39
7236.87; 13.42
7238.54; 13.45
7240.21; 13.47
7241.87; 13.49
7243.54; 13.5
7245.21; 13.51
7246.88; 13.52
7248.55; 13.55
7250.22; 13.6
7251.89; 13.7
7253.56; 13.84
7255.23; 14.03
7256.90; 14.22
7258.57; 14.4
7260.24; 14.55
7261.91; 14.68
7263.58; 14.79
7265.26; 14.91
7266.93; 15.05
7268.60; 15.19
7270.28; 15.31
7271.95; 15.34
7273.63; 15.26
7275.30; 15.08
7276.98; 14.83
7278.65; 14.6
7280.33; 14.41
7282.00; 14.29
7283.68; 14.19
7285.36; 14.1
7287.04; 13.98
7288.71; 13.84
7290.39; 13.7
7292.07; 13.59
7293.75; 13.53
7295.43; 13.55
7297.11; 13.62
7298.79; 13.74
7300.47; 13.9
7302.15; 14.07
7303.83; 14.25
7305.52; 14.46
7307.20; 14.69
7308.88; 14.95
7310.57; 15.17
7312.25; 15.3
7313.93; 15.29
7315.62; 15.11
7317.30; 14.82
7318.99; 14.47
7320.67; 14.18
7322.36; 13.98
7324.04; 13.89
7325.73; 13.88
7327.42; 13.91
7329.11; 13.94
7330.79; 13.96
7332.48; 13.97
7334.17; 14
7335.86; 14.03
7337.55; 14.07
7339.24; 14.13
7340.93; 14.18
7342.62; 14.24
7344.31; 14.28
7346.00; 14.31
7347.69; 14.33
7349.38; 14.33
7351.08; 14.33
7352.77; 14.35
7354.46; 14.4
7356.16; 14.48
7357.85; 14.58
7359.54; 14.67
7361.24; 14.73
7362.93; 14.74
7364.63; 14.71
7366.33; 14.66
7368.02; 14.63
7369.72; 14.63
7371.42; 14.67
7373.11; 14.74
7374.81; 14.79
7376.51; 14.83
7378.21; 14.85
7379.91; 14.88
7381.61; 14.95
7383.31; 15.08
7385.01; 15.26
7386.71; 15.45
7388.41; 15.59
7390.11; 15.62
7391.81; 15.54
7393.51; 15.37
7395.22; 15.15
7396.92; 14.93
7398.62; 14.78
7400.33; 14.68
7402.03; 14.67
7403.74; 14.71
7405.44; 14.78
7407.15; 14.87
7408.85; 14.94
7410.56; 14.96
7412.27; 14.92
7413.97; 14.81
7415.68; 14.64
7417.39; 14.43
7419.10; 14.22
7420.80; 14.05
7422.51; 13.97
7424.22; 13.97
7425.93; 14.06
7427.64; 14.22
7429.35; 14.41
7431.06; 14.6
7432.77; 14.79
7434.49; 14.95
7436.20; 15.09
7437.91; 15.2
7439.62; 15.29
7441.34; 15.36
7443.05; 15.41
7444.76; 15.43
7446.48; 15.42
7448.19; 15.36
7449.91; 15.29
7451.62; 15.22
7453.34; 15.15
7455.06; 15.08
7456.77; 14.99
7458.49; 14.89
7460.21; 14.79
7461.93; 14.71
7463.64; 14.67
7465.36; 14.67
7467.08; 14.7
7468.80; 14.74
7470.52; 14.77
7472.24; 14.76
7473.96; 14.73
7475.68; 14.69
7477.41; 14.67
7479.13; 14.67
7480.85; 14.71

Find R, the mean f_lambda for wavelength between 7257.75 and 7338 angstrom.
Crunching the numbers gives 14.4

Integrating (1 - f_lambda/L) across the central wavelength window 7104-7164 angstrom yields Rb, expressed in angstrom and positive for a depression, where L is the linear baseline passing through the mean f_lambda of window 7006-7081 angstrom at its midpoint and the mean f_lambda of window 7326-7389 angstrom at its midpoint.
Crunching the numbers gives 5.9 angstrom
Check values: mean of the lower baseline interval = 13.8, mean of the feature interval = 12.6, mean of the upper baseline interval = 14.5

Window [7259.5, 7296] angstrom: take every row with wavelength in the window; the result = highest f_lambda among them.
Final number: 15.34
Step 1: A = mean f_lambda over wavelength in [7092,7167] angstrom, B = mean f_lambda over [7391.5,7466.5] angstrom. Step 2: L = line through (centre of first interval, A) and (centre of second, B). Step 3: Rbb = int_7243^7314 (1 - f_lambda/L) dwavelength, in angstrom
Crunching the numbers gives -2.99 angstrom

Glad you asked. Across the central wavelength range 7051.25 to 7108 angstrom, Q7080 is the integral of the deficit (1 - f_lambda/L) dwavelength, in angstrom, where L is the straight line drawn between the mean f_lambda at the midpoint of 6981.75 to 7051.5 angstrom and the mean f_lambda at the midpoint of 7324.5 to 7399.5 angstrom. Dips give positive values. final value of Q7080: 3.8 angstrom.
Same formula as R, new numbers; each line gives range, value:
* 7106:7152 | 12.6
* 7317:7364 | 14.3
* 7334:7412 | 14.7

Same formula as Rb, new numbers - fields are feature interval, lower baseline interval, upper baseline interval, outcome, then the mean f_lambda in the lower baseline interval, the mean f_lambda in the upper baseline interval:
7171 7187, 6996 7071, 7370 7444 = 1.49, 13.9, 14.8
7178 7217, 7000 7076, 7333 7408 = 4.00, 13.8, 14.7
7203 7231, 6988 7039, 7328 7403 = 2.42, 13.9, 14.6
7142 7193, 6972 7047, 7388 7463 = 5.43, 14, 14.9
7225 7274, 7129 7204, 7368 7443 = -1.94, 12.7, 14.8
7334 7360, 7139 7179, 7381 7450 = 0.09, 12.8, 14.9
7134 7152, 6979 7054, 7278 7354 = 1.82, 14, 14.2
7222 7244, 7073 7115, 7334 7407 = 0.76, 12.9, 14.7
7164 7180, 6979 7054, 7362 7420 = 1.58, 14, 14.9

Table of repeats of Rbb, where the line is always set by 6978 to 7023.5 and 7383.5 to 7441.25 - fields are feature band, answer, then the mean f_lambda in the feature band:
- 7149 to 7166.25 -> 1.87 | 12.7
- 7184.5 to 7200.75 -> 1.94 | 12.6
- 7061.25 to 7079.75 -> 1.06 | 13.3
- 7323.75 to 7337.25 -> 0.64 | 13.9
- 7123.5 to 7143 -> 2.43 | 12.4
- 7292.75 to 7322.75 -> 0.42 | 14.4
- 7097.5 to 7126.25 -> 3.09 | 12.7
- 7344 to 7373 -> 0.35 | 14.5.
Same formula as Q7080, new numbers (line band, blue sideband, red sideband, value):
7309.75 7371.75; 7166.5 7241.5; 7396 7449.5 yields -1.3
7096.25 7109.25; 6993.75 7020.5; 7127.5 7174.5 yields 0.4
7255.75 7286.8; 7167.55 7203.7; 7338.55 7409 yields -2.3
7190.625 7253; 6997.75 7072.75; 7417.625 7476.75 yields 5.0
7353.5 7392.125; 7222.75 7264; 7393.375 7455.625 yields -1.0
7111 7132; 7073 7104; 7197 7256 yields 0.9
